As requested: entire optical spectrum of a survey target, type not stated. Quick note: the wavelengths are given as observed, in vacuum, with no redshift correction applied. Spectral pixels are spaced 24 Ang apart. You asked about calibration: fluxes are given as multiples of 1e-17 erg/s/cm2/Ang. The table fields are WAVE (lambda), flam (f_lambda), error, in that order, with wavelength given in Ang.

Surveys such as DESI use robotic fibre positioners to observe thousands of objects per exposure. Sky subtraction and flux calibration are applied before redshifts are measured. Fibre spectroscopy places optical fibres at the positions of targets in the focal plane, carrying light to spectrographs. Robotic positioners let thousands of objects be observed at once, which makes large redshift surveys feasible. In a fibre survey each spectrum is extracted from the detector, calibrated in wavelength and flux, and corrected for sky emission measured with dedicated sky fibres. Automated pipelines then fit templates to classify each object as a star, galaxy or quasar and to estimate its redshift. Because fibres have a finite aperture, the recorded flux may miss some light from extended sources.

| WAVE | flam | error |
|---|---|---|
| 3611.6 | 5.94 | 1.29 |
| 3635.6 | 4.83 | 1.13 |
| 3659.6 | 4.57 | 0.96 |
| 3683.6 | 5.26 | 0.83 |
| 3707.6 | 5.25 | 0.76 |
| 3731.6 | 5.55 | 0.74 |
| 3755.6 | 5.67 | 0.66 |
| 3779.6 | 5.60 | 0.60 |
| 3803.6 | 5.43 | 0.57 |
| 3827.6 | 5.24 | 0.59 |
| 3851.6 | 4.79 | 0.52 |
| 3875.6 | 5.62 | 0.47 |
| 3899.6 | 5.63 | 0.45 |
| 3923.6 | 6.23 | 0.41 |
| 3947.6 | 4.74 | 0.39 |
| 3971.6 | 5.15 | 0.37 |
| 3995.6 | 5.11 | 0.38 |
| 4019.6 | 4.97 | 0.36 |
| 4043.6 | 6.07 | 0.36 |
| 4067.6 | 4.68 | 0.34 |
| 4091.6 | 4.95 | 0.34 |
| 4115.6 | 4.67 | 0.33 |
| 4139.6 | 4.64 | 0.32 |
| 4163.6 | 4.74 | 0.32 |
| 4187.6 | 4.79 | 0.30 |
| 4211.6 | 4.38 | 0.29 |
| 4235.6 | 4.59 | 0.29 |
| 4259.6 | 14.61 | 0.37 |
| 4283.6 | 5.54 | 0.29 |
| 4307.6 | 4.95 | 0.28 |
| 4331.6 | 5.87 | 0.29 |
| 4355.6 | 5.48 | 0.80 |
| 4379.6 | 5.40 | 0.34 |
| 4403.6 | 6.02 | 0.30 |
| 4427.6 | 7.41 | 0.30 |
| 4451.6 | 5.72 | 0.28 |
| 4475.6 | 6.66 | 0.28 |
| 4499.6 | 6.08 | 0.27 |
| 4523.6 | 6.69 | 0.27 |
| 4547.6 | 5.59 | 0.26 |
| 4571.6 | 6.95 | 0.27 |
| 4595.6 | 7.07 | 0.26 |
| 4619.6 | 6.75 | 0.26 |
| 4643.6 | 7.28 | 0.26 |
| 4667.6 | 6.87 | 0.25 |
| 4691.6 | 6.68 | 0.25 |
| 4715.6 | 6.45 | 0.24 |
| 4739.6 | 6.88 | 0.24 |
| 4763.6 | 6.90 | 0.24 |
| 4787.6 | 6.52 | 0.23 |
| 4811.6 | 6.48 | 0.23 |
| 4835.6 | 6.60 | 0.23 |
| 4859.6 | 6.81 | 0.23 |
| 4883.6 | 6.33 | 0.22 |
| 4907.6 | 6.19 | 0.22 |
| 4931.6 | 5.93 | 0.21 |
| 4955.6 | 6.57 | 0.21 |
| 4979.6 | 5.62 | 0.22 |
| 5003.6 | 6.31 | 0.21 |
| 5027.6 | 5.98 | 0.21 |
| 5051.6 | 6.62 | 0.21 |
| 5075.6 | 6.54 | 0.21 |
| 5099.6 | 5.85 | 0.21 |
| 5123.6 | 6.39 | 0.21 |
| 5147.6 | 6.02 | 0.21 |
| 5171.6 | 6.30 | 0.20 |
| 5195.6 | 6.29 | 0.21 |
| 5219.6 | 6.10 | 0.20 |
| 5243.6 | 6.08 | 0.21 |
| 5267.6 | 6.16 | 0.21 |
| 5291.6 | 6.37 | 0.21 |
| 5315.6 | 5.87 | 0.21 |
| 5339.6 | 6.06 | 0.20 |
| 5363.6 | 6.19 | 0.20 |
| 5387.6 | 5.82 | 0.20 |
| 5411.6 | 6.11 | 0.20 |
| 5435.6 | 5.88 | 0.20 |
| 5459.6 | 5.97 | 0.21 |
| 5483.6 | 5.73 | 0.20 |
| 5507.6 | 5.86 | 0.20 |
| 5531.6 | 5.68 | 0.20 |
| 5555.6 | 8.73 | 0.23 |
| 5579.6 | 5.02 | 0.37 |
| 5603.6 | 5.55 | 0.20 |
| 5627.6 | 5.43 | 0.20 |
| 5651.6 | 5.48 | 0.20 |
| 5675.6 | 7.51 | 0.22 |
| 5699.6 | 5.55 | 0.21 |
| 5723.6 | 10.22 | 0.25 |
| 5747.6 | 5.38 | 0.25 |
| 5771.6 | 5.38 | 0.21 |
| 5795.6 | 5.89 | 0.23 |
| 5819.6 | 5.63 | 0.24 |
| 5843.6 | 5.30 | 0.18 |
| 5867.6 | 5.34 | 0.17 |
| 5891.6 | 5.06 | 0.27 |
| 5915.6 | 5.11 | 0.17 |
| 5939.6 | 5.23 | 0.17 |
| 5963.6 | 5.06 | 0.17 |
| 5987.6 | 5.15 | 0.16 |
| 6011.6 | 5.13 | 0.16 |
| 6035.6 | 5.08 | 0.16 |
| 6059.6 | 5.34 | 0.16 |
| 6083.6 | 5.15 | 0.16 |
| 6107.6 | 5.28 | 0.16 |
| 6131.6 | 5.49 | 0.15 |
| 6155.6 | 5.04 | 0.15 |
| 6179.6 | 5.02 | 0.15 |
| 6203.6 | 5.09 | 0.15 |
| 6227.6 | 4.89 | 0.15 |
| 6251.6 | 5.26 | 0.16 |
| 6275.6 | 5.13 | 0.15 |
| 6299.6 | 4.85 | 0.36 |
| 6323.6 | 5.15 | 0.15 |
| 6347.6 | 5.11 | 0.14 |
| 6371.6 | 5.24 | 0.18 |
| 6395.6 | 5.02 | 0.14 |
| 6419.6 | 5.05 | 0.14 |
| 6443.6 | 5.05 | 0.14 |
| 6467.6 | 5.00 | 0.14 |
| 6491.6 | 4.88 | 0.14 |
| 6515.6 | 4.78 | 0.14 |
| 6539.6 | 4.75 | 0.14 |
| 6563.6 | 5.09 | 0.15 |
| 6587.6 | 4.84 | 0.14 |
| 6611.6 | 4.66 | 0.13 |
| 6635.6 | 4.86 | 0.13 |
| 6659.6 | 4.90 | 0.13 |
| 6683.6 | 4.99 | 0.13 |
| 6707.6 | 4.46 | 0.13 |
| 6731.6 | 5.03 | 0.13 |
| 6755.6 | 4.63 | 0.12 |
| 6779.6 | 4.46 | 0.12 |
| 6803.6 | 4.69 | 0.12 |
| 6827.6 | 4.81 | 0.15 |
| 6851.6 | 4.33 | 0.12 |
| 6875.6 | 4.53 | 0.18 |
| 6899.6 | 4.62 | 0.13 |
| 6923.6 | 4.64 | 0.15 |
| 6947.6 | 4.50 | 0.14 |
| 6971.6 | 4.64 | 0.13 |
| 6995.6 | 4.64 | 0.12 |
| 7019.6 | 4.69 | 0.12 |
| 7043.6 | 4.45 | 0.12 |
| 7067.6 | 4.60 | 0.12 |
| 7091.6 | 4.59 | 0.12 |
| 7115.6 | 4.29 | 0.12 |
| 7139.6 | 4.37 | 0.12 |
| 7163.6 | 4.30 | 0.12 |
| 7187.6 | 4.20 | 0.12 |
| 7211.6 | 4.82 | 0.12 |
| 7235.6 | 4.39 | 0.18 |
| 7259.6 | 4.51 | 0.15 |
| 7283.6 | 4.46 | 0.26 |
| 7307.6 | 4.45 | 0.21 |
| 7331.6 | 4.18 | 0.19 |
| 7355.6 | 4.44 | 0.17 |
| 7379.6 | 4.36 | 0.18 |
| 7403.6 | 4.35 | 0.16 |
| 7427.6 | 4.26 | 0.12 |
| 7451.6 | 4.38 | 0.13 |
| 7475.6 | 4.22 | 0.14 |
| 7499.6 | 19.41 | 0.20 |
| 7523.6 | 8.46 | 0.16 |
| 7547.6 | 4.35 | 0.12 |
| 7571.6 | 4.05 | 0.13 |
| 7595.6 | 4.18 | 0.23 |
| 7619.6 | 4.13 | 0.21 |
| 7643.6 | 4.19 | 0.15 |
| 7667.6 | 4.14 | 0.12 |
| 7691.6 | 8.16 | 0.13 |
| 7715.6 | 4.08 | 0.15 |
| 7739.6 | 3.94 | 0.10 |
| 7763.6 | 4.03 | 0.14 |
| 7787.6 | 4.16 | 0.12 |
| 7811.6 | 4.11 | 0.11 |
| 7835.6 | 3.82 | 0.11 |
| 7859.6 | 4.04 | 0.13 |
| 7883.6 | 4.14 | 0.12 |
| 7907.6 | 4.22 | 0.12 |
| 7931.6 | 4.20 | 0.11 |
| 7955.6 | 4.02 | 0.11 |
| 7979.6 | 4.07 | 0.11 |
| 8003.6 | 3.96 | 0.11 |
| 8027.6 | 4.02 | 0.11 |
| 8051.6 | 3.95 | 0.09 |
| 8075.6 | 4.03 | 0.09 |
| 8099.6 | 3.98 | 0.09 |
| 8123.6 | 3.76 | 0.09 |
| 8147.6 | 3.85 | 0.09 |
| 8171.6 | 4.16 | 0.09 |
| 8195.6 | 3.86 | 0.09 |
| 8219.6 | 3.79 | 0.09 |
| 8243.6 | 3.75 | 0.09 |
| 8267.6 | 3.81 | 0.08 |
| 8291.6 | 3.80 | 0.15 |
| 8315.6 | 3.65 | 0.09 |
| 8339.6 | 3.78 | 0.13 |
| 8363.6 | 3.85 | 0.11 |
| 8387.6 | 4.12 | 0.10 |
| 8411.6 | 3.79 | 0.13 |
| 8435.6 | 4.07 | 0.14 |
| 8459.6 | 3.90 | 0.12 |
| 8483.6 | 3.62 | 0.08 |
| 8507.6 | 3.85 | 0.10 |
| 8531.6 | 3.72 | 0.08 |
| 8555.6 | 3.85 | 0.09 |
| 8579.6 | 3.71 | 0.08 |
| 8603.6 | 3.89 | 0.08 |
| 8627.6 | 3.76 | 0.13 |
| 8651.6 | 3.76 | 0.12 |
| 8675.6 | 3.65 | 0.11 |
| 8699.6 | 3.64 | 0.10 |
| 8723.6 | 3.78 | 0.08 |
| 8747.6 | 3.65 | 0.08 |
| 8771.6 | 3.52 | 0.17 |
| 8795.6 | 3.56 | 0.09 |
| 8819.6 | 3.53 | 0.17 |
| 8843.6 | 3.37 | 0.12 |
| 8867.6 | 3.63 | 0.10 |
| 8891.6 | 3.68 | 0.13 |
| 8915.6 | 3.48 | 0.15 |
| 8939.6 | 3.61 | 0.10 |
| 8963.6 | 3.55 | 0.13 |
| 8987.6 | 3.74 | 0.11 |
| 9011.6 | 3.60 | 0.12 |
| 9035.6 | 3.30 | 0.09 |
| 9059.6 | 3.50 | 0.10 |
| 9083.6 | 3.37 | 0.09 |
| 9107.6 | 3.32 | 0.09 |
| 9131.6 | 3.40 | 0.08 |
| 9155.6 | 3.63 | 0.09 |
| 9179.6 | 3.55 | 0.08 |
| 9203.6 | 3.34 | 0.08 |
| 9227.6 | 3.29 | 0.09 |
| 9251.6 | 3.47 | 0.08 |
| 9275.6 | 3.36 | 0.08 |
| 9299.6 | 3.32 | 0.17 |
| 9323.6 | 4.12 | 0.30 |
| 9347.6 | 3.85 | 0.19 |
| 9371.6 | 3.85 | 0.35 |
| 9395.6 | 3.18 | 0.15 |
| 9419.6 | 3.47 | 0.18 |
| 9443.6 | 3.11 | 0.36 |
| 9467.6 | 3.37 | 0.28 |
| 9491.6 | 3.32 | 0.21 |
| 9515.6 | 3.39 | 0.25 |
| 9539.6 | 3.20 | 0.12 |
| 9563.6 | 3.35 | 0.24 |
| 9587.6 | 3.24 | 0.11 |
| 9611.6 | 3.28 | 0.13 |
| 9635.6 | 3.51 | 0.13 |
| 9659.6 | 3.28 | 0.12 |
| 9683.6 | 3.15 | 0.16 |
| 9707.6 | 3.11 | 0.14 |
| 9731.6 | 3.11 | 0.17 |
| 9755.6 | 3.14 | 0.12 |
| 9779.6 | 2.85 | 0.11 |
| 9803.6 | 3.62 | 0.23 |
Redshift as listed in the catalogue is 0.14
